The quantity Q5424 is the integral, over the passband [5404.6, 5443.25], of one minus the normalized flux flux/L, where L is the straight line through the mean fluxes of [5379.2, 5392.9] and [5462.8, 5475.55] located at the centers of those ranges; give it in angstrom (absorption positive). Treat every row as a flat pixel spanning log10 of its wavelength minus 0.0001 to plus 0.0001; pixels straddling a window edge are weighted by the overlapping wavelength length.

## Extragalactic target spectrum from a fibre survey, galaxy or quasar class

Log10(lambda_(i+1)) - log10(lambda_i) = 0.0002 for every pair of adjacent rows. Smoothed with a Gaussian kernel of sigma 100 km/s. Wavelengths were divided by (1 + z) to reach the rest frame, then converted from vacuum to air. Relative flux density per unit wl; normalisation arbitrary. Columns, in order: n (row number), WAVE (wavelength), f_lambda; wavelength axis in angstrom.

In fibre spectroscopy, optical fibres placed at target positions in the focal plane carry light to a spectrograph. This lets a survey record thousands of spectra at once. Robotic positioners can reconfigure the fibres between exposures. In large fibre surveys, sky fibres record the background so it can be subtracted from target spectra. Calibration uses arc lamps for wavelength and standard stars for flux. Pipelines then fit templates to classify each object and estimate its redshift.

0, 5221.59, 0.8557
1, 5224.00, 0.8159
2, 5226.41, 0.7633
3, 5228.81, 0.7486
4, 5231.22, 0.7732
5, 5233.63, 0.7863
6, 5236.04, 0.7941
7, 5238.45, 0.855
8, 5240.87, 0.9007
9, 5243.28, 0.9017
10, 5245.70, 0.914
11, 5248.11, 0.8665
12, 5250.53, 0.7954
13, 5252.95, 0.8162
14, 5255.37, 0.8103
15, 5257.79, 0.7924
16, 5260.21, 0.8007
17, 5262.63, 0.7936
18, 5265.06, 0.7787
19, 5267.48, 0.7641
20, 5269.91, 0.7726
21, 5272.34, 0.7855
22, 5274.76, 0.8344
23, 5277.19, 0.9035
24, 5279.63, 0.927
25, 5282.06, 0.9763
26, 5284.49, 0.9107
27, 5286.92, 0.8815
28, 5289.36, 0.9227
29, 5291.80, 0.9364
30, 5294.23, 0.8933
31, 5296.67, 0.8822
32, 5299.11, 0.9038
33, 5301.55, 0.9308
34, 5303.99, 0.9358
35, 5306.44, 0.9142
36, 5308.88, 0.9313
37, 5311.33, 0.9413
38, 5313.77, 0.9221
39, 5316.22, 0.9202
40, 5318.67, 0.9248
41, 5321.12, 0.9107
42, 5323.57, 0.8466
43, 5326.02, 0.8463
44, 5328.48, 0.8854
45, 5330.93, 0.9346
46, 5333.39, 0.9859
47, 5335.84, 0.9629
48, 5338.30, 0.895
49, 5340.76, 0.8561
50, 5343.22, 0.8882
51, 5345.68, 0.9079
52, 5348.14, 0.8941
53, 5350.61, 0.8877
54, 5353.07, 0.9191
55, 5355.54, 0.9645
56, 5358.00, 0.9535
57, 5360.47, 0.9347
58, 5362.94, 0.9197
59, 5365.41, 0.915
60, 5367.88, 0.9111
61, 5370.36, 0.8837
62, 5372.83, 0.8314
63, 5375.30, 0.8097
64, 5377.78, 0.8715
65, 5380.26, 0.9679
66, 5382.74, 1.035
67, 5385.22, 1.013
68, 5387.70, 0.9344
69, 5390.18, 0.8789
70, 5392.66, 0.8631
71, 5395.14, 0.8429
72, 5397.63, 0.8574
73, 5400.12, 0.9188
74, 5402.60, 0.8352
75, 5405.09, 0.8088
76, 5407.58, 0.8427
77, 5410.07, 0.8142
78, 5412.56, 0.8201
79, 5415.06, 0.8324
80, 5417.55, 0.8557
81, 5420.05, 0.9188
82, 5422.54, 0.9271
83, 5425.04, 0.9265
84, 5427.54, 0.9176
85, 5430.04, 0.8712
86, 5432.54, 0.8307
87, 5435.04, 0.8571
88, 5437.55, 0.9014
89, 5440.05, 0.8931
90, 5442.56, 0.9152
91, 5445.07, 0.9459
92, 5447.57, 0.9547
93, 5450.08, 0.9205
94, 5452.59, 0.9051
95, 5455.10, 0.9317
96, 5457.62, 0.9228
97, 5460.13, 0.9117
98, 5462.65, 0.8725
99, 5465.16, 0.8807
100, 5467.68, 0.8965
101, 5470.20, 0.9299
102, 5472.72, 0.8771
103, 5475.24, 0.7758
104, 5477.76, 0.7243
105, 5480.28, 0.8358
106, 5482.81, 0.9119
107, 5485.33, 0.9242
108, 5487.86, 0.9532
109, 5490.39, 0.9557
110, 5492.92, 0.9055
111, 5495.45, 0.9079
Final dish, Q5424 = 2.0 angstrom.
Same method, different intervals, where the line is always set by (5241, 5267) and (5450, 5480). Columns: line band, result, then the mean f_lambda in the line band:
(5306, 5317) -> -1.1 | 0.927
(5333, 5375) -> -2.8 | 0.909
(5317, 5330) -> -0.6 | 0.885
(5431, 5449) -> -0.6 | 0.9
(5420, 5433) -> -0.5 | 0.901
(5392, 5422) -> 0.4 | 0.853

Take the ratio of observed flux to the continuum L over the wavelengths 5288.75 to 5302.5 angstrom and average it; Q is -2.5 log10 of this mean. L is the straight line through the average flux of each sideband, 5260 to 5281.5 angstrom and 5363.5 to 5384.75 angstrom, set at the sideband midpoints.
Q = -0.08 mag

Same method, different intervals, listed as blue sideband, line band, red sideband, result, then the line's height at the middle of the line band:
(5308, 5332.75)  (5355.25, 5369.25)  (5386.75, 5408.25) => -0.06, 0.884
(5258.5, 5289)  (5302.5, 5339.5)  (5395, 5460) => -0.07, 0.858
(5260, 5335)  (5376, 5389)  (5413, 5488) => -0.08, 0.889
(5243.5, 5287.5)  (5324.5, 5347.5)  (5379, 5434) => -0.05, 0.864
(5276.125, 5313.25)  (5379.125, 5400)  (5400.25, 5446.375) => -0.04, 0.886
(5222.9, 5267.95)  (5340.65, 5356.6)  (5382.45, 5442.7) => -0.06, 0.856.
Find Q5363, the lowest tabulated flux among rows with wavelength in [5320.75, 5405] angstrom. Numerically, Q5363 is 0.8097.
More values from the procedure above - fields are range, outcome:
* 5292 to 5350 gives 0.8463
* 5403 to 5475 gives 0.8088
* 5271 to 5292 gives 0.7855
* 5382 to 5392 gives 0.8789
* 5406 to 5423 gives 0.8142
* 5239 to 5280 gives 0.7641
